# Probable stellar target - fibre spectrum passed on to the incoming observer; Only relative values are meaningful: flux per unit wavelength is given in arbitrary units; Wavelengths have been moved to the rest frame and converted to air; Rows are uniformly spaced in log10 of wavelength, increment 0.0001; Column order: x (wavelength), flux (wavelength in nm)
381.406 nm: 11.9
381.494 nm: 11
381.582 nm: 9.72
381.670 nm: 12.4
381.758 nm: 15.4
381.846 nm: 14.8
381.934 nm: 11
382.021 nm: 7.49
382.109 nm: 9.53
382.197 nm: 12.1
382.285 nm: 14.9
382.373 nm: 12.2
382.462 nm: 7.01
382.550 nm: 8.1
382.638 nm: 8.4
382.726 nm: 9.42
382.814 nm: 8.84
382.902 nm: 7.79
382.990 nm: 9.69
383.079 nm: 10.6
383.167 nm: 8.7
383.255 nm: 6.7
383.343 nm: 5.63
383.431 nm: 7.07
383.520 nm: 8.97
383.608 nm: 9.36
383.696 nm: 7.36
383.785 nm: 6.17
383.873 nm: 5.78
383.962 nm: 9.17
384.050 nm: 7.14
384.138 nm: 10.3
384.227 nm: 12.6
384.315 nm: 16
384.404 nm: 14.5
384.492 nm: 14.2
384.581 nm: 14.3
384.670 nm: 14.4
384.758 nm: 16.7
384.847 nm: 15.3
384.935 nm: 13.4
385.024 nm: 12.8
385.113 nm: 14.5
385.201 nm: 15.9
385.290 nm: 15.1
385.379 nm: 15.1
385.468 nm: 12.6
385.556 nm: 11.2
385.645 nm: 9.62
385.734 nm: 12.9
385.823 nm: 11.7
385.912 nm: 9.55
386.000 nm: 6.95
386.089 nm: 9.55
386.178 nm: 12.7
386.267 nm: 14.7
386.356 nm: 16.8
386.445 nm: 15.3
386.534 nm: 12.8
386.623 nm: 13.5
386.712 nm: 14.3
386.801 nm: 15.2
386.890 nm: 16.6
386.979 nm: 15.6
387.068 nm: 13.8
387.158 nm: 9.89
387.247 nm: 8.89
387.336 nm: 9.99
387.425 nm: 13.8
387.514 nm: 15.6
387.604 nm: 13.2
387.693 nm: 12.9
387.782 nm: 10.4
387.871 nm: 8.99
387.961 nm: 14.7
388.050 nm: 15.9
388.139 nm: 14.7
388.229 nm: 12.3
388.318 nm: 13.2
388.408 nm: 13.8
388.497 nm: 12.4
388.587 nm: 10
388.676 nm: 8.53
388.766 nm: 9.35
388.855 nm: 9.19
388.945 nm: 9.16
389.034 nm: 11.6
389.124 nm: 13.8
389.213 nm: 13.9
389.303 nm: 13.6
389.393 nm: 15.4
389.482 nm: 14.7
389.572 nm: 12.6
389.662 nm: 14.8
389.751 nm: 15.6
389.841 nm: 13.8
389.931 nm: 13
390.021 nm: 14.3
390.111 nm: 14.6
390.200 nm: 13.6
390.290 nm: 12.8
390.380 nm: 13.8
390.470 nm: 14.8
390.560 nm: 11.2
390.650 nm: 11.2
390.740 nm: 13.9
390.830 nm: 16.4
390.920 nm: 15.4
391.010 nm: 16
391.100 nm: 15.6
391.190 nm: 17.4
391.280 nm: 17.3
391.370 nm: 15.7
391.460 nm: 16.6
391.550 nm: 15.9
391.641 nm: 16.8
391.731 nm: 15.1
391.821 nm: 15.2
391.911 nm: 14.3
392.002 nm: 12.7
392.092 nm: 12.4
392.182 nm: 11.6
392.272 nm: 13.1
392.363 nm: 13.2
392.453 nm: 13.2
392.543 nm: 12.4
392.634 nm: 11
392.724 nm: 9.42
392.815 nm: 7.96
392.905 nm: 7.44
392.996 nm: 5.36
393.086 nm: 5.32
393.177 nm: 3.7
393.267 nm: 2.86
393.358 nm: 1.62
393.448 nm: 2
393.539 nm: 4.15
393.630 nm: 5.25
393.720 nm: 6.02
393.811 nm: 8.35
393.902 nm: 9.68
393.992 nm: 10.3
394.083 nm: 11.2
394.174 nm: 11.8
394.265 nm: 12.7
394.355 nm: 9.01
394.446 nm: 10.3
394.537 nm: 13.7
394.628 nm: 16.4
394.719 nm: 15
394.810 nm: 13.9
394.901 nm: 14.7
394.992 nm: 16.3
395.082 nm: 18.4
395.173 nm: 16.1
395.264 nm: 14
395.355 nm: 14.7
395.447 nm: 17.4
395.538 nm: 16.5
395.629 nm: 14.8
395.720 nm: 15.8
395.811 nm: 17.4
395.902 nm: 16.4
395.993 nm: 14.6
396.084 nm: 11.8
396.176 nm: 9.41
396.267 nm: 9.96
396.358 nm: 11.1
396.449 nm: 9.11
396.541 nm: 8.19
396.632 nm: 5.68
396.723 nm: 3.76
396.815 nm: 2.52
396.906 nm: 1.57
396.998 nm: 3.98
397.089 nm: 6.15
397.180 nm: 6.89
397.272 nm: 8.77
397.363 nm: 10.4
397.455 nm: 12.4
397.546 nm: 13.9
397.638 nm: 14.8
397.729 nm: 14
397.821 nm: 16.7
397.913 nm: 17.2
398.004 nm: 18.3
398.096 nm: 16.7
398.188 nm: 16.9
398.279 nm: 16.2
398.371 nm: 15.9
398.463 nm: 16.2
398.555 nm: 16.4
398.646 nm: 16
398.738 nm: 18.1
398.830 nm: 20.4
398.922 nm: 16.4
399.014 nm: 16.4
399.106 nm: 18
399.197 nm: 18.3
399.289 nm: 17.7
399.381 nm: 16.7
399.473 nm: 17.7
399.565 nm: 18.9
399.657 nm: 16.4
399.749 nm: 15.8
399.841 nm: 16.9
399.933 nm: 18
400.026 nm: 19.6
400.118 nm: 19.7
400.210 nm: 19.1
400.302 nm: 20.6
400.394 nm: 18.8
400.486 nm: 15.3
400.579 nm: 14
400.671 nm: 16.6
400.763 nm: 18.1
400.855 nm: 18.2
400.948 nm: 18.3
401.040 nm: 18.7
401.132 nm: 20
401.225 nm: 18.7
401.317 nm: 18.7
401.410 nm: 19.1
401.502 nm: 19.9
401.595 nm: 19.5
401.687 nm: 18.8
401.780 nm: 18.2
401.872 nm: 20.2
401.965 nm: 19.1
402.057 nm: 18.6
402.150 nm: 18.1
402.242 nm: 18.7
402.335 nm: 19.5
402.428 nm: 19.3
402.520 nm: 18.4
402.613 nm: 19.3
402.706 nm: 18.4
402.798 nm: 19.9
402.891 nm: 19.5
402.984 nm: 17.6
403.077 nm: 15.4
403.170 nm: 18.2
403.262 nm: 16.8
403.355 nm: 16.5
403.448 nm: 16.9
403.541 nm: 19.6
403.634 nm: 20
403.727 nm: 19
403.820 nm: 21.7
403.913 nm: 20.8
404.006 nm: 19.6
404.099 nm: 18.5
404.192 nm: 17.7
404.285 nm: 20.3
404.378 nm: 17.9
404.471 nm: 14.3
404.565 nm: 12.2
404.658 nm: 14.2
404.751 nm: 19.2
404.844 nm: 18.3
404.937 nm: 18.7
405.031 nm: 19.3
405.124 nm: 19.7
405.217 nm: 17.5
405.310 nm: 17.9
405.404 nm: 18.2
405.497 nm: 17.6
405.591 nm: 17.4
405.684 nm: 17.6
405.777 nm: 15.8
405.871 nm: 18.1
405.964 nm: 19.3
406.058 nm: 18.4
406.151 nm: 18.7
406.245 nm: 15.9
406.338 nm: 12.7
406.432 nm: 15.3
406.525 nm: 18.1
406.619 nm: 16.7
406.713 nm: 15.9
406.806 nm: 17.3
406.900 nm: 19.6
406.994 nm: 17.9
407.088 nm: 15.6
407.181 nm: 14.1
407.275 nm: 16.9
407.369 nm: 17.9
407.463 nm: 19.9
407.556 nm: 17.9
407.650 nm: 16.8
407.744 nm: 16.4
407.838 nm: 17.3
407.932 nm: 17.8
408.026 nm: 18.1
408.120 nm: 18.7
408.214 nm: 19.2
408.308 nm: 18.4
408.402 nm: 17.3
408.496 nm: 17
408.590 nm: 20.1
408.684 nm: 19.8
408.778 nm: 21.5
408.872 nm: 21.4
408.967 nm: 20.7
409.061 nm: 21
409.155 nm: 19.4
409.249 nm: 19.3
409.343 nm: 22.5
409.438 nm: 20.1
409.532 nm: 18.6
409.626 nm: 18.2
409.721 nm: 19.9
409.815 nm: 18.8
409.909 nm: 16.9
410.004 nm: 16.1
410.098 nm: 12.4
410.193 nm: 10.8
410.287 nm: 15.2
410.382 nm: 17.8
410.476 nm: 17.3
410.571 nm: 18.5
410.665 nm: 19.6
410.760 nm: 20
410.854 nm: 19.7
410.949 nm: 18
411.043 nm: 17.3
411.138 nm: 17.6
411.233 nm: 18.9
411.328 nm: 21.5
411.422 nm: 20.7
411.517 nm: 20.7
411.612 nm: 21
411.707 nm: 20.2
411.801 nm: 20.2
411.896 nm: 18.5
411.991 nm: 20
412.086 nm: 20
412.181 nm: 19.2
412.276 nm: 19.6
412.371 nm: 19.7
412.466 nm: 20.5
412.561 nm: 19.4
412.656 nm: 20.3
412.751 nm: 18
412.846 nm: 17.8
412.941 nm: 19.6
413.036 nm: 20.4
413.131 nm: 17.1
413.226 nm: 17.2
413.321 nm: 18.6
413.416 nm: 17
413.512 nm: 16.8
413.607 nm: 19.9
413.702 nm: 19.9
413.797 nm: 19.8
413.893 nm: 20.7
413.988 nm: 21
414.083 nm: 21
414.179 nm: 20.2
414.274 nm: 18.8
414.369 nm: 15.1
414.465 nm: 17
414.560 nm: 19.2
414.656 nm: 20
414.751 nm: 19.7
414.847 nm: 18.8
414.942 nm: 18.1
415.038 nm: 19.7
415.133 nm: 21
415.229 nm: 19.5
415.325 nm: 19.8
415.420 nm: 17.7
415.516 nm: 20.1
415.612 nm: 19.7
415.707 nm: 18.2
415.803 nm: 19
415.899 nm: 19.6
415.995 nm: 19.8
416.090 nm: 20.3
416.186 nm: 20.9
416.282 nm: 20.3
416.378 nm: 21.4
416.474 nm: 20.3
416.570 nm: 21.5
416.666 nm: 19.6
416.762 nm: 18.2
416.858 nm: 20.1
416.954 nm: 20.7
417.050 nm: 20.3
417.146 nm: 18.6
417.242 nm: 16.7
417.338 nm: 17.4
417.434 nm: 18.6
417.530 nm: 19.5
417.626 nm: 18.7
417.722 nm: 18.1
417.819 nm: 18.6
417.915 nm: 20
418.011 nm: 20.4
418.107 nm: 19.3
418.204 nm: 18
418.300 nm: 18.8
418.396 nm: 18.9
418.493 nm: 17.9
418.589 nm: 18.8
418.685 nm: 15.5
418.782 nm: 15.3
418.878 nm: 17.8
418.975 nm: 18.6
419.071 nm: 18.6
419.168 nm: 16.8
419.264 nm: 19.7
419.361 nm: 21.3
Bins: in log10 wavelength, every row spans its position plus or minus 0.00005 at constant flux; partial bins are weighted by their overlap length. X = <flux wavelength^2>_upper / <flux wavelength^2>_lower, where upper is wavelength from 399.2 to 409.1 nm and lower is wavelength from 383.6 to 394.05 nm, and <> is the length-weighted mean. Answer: 1.61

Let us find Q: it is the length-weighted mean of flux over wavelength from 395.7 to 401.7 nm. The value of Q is 15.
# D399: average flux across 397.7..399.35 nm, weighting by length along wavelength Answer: 17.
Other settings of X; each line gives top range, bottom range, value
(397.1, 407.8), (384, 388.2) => 1.44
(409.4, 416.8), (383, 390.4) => 1.76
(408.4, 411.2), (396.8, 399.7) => 1.35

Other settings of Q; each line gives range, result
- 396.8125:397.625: 7.96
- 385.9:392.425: 13.4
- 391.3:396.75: 11.5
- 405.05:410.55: 17.8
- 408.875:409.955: 19.7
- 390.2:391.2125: 14.3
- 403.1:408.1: 17.6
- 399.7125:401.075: 17.9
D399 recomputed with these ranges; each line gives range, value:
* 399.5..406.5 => 18.1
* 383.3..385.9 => 11.7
